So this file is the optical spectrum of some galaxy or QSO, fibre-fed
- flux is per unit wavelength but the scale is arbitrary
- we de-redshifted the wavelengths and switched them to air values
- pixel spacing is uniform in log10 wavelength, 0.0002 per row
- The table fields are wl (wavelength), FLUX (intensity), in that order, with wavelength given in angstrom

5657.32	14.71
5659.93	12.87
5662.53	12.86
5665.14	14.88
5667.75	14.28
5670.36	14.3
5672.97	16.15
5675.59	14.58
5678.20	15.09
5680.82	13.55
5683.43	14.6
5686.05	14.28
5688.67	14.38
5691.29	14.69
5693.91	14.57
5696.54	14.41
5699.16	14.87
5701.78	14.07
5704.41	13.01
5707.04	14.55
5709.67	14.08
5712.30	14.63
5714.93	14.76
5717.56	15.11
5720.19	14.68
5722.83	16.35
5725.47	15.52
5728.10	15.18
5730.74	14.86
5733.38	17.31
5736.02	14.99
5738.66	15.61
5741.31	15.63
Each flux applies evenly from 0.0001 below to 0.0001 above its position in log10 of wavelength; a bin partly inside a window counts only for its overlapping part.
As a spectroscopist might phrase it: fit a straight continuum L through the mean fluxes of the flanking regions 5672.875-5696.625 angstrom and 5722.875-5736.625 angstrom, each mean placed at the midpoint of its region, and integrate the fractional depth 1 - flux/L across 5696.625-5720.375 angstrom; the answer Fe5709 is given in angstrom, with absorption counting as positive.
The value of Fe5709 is 1.2 angstrom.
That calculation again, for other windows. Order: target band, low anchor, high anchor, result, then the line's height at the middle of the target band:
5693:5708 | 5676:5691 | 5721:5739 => 0.6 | 14.9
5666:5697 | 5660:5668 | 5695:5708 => -1.3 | 14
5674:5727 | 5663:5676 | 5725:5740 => 1.9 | 15.1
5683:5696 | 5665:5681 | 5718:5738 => 0.4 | 15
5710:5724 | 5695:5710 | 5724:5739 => -0.1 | 14.9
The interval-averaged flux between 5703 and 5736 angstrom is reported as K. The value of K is 15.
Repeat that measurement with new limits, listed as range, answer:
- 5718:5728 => 15.4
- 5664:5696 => 14.6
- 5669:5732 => 14.7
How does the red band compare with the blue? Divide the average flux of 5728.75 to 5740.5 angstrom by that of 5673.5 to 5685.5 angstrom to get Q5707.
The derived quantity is 1.1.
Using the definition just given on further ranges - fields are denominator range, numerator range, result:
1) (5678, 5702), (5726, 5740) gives 1.08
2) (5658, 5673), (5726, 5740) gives 1.11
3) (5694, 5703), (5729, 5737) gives 1.09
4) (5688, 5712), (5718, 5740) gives 1.09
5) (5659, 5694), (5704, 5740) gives 1.05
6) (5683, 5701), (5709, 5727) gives 1.04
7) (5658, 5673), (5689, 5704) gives 1.02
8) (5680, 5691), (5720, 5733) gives 1.09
